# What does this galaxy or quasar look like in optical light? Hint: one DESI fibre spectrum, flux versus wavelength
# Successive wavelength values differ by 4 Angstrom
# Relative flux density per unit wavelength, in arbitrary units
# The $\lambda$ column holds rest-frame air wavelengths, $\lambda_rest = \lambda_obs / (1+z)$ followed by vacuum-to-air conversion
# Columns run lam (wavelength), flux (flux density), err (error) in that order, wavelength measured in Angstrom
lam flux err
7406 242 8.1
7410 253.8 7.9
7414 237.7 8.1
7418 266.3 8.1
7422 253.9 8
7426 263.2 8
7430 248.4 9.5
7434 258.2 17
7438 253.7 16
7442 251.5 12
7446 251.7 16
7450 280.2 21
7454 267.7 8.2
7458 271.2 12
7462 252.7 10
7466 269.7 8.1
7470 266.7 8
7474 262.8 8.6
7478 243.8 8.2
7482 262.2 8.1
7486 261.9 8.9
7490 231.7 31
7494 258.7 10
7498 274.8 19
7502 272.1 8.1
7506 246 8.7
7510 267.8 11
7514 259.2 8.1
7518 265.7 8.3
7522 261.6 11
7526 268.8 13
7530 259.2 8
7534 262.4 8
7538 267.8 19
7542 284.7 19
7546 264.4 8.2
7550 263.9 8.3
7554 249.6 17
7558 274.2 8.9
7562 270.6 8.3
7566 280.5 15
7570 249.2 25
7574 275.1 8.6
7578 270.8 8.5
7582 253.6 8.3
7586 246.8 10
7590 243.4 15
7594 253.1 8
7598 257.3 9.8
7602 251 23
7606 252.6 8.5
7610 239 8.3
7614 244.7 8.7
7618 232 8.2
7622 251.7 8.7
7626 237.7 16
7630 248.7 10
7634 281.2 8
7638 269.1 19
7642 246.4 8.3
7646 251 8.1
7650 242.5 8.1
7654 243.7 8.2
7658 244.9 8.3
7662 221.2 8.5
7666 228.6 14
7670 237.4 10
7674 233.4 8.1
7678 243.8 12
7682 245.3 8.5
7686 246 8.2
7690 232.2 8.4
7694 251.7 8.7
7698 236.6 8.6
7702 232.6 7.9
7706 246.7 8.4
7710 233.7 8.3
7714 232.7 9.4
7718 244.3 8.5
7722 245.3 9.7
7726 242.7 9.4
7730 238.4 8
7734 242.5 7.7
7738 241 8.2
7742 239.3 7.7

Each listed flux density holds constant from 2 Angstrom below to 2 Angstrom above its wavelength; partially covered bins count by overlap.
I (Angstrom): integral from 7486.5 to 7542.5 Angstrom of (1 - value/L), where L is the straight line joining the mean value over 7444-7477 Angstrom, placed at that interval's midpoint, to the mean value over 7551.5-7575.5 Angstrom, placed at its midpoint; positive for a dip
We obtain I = 0.69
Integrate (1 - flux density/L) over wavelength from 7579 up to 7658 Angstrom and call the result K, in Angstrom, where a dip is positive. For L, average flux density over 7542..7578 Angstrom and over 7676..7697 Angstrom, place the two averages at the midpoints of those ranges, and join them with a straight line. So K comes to 1.93 Angstrom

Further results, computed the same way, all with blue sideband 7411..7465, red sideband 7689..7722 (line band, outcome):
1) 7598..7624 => 0.0 Angstrom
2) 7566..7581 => -1.1 Angstrom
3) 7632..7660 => -1.2 Angstrom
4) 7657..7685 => 0.6 Angstrom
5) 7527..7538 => -0.5 Angstrom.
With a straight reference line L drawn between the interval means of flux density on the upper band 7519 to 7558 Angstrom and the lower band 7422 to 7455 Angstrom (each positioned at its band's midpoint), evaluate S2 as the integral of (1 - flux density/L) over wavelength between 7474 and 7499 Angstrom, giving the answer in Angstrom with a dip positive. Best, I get 0.6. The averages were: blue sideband 259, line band 255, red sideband 265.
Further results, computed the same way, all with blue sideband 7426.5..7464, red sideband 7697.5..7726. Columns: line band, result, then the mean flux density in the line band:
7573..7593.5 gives -0.6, 257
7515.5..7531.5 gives -0.6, 264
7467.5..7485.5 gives -0.2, 259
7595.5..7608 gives -0.3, 254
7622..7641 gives -1.0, 258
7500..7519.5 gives -0.6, 262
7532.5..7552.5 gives -1.3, 268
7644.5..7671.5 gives 0.6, 238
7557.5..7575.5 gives -1.4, 269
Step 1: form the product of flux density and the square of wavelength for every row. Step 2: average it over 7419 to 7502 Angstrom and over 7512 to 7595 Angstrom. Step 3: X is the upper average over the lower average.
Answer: 1.0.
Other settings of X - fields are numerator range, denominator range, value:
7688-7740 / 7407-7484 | 1.00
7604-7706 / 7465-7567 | 0.96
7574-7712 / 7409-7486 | 1.00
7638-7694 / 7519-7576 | 0.93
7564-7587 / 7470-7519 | 1.04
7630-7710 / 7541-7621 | 0.97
